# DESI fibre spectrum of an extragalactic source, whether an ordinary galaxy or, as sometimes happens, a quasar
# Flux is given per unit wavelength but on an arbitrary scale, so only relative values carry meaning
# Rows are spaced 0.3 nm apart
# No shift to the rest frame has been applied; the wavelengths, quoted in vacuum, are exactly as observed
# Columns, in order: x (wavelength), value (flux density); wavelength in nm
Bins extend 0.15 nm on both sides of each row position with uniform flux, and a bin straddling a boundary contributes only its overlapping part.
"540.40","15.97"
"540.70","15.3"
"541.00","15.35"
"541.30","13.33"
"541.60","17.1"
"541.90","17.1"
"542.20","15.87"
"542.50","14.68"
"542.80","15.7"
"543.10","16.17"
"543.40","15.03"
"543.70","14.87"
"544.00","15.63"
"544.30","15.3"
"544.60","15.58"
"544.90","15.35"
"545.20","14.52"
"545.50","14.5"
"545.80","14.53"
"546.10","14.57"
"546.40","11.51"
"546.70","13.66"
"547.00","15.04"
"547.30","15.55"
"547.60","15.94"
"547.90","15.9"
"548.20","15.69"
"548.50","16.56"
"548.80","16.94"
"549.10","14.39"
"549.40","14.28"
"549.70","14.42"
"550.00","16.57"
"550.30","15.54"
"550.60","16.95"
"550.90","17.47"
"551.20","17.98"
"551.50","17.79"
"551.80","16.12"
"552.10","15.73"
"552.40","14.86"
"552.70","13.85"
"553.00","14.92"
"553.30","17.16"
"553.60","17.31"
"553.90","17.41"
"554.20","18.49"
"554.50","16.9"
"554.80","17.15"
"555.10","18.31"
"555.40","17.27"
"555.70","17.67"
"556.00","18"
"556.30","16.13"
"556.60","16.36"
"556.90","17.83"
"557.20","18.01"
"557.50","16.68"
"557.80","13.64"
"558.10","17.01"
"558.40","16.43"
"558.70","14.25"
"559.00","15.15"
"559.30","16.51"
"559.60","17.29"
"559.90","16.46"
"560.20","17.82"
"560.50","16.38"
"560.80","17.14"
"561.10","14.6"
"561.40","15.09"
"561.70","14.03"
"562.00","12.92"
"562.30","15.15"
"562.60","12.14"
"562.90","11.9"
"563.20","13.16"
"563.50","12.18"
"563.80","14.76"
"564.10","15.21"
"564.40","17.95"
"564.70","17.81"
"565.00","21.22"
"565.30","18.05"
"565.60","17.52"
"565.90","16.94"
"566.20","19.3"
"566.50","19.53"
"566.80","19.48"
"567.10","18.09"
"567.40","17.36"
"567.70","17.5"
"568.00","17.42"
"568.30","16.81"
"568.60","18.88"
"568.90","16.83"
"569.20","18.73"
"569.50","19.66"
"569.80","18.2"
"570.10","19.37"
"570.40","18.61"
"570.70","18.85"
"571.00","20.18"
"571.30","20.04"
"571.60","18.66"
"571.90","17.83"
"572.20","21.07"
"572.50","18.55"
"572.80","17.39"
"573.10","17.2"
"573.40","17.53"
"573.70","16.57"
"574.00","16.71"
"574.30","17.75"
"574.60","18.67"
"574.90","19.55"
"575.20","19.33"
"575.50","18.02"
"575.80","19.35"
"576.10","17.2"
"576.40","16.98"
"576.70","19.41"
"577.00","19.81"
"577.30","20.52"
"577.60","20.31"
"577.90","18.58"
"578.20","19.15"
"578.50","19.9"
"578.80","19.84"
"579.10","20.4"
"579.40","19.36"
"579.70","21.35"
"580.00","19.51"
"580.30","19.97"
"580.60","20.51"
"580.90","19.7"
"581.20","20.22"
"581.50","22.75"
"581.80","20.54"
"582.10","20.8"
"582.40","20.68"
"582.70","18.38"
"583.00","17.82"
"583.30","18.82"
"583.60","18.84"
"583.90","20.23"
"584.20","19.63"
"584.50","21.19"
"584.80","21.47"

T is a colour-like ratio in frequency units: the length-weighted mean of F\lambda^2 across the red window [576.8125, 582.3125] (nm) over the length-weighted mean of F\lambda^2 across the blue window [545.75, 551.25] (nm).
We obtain 1.46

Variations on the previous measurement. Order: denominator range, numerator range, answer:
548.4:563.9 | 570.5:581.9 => 1.29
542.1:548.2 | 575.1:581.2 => 1.46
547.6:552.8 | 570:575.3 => 1.26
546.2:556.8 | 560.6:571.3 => 1.11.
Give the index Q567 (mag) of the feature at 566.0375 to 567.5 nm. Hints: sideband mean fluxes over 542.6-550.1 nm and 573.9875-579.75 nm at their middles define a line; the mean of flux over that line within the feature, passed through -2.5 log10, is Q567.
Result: -0.059 mag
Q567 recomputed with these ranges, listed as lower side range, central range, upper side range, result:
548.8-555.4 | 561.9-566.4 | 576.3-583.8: 0.133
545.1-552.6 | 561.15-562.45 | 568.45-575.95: 0.197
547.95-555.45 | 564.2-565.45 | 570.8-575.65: -0.058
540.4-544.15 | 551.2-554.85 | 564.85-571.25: 0.017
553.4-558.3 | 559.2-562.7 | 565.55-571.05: 0.140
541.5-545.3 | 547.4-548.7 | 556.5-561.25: -0.015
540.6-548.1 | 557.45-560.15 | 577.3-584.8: 0.070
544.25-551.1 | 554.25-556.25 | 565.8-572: -0.070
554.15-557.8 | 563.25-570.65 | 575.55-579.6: 0.031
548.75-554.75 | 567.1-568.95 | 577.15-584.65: 0.047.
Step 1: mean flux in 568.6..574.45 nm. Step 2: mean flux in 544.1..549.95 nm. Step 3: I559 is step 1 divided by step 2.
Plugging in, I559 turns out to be 1.2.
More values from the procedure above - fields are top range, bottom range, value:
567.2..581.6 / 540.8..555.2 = 1.20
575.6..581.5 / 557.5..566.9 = 1.23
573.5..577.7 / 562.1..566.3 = 1.17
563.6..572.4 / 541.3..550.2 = 1.20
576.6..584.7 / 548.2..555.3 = 1.22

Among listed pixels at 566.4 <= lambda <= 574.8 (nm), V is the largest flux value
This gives 21.07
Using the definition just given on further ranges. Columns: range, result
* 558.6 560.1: 17.29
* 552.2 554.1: 17.41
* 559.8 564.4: 17.95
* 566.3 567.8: 19.53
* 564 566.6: 21.22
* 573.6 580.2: 21.35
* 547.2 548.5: 16.56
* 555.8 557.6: 18.01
